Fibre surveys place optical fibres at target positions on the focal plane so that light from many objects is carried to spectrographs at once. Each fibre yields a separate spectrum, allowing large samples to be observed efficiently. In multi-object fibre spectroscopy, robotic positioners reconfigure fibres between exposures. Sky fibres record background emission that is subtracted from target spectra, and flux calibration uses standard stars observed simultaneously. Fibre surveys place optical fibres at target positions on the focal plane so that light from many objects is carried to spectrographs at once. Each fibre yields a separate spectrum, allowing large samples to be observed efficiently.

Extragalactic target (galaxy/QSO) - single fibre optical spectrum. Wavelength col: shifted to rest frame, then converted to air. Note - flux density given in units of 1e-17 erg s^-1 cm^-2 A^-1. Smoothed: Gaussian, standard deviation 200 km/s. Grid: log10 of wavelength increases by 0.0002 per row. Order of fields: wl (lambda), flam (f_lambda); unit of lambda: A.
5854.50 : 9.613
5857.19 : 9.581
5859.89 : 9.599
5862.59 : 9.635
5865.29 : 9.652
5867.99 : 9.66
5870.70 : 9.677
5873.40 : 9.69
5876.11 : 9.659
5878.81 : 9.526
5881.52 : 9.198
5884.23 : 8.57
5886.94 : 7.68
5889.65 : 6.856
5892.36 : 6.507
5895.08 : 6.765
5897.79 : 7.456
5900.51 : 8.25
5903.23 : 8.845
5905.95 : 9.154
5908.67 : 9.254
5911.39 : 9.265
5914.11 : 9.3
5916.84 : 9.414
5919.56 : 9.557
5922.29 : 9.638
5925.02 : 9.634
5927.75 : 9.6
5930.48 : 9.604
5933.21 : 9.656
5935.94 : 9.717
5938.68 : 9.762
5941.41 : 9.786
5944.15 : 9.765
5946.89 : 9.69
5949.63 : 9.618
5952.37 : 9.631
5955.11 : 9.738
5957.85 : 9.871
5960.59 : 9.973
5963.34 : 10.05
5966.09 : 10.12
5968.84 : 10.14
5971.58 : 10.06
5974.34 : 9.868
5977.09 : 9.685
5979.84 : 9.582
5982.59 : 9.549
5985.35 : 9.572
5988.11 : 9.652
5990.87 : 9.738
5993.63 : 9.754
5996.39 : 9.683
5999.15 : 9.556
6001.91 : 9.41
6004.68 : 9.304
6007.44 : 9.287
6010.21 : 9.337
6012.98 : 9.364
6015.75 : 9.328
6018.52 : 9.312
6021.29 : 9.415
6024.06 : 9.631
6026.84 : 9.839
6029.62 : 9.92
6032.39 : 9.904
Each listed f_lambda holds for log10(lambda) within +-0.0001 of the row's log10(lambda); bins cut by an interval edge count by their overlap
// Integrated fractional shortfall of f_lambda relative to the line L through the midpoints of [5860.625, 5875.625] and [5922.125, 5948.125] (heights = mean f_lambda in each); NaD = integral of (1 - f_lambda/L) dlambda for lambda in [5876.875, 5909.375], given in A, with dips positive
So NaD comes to 5.01 A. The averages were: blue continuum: 9.66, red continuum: 9.69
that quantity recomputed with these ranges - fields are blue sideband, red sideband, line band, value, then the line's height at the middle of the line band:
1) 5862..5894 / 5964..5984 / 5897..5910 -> 0.7 A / 9.1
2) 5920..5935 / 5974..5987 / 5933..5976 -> -1.0 A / 9.63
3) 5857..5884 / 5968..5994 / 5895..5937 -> 2.2 A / 9.63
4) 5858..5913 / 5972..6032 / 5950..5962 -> -0.7 A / 9.25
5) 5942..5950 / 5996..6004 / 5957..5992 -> -0.9 A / 9.6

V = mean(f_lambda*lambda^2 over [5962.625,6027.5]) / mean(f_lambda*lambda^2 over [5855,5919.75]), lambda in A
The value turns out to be 1.1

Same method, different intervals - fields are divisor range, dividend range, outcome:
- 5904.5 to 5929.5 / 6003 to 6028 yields 1.03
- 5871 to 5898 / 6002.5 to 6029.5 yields 1.19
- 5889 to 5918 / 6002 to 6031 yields 1.18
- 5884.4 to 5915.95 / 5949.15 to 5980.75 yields 1.24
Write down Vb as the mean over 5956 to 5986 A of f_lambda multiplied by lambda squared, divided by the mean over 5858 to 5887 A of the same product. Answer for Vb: 1.1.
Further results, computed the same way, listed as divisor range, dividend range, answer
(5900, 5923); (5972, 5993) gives 1.08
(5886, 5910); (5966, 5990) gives 1.28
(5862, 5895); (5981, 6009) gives 1.13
